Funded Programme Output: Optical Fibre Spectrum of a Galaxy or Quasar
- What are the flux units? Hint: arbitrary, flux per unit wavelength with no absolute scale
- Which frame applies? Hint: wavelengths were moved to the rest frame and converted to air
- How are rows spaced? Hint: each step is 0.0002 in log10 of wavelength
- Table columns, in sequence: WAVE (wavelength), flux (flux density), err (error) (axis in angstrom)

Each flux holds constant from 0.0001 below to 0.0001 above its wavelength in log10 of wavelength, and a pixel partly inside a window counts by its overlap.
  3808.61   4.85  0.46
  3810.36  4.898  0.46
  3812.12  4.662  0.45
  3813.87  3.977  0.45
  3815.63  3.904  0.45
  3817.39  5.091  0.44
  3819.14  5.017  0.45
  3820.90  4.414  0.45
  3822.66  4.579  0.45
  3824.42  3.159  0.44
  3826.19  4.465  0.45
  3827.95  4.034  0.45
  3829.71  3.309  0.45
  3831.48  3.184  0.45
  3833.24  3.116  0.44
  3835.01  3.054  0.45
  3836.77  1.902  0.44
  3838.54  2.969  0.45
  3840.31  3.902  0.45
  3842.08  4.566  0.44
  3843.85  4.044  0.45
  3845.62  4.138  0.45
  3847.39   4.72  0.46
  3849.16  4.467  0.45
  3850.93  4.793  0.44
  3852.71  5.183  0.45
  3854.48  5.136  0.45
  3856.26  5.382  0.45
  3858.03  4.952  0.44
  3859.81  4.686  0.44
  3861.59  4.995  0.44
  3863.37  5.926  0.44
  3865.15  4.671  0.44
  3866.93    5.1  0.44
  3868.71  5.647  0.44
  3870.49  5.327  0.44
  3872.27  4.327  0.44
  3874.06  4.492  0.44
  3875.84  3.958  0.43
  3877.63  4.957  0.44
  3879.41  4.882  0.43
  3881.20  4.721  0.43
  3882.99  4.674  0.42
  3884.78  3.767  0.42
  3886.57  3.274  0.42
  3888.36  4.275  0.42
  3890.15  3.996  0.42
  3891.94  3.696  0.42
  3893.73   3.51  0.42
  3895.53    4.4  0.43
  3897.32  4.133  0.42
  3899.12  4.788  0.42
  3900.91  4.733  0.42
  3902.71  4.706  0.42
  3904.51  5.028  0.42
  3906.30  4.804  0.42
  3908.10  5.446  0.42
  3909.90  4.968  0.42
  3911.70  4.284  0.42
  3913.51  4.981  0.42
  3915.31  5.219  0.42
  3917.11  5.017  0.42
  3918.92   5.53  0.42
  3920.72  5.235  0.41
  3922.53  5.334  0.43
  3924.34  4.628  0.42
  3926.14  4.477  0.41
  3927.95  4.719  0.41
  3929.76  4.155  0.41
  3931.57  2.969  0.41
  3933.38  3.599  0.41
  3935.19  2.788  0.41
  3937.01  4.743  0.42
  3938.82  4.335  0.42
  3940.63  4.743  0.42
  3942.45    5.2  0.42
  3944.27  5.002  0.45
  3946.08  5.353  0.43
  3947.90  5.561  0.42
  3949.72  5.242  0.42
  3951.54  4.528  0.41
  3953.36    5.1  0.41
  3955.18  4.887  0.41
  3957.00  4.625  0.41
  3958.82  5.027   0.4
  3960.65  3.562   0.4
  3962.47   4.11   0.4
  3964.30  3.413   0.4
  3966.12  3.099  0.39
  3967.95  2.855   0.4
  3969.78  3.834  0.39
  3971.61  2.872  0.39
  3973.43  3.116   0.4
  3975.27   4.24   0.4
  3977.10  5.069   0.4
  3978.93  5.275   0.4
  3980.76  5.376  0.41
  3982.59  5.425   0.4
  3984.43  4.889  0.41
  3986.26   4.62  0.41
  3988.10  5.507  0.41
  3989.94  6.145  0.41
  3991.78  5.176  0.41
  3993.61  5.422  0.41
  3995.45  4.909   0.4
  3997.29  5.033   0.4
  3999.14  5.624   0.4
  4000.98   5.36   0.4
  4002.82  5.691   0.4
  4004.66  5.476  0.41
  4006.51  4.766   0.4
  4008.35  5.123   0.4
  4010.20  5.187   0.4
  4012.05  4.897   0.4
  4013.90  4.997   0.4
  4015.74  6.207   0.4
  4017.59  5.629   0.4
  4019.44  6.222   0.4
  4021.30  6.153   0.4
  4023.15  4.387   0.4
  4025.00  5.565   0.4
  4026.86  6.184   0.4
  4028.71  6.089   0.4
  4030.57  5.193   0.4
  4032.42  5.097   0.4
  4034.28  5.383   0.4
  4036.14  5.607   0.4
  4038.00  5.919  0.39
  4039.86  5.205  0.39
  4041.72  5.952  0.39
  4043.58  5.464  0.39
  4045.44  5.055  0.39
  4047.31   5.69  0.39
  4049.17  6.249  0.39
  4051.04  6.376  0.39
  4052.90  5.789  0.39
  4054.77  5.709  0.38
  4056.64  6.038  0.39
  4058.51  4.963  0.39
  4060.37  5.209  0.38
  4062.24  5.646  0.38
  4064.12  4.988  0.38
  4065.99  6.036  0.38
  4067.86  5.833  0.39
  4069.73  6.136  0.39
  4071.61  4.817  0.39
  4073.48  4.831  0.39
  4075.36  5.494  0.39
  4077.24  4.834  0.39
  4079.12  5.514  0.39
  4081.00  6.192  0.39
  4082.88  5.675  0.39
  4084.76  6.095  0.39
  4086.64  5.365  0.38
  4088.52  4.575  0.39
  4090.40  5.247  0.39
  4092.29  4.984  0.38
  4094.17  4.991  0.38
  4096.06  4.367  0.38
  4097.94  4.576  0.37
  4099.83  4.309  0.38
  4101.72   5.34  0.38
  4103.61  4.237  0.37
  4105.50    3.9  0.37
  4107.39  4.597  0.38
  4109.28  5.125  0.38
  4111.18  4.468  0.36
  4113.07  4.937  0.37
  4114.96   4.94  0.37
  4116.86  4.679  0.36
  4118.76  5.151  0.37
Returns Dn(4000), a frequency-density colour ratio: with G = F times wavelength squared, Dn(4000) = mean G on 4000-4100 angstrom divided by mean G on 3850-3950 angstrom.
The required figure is 1.25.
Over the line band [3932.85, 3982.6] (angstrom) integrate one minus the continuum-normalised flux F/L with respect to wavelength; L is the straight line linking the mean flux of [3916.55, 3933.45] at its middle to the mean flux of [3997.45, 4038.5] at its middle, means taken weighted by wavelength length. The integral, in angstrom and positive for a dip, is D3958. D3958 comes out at 5.3 angstrom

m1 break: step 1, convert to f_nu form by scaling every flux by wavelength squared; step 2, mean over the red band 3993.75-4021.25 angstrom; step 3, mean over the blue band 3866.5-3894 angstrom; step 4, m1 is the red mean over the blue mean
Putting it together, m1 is 1.3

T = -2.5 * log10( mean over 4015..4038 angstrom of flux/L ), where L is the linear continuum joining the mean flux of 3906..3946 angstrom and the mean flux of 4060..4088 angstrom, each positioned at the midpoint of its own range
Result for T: -0.084 mag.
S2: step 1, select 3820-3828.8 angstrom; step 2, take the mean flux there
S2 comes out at 4.13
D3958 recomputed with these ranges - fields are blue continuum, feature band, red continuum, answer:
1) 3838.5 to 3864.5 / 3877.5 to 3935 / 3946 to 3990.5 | 1.5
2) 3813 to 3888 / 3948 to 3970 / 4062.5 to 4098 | 2.5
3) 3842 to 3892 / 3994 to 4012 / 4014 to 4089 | 0.4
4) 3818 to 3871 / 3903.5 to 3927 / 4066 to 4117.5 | -2.2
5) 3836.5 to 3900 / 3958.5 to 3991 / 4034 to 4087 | 4.8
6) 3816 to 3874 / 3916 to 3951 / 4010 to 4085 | 1.7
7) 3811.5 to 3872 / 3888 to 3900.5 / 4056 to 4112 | 1.1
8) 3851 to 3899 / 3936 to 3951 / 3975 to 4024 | 0.0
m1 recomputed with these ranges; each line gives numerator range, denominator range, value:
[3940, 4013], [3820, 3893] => 1.18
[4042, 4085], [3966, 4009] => 1.20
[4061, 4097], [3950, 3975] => 1.43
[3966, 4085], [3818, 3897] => 1.34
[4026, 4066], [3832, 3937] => 1.36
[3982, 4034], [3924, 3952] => 1.24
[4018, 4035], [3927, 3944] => 1.40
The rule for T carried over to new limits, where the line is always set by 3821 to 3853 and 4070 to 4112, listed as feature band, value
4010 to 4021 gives -0.196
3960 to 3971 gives 0.269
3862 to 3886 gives -0.190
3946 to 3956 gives -0.167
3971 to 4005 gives -0.111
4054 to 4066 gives -0.129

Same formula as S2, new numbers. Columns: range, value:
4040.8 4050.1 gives 5.68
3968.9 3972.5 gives 3.35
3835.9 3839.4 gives 2.43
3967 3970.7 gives 3.34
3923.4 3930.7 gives 4.49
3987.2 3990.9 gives 5.81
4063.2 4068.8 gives 5.63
